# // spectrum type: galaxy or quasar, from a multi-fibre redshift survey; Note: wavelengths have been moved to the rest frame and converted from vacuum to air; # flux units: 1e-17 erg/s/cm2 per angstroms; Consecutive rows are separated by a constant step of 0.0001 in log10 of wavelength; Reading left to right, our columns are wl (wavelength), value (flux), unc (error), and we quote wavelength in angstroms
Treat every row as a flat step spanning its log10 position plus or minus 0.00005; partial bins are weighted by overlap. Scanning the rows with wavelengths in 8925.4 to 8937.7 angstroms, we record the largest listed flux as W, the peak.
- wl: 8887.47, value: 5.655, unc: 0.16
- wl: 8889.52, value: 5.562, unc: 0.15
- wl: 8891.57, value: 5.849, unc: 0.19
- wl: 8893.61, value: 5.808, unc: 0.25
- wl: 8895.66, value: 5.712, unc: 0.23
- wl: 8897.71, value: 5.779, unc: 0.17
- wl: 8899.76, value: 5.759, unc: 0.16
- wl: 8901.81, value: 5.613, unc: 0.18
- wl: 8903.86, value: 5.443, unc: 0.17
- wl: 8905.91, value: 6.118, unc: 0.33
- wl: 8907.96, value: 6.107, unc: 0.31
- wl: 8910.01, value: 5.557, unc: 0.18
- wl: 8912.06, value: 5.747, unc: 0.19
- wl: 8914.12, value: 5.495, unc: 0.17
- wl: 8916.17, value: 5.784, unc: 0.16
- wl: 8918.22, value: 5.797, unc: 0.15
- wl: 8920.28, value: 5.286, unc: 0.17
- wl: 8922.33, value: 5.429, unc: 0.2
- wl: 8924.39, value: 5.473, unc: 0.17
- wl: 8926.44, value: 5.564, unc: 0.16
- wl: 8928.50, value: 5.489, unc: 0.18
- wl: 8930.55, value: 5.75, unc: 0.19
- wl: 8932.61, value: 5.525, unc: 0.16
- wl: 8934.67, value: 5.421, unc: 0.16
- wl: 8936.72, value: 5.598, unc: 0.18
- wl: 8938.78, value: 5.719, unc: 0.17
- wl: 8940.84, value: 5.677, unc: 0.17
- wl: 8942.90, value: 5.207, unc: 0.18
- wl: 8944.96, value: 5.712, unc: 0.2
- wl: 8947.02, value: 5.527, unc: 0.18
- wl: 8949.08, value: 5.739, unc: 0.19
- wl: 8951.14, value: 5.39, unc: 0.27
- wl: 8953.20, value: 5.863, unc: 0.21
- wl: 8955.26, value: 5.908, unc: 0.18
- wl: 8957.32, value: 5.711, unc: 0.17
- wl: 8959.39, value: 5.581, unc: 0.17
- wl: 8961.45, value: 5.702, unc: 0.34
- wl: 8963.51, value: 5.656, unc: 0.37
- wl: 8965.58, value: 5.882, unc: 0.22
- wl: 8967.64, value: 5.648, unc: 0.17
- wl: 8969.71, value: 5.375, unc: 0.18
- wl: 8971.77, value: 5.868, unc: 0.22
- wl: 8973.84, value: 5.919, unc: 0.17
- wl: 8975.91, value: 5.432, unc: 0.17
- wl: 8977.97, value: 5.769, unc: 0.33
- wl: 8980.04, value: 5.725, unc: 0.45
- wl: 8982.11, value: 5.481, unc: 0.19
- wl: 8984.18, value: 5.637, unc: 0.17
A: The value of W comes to 5.75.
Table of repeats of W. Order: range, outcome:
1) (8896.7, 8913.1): 6.118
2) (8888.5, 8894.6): 5.849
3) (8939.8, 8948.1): 5.712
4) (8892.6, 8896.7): 5.808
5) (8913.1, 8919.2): 5.797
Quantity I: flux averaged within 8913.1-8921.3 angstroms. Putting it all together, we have 5.59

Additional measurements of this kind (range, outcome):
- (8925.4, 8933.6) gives 5.58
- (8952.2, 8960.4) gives 5.76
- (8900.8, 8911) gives 5.77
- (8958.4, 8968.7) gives 5.69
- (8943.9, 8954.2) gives 5.65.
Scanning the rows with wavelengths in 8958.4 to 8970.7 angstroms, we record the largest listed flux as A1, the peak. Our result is 5.882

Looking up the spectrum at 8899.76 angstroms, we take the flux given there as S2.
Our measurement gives 5.759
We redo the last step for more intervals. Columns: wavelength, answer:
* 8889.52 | 5.562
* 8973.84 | 5.919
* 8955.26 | 5.908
